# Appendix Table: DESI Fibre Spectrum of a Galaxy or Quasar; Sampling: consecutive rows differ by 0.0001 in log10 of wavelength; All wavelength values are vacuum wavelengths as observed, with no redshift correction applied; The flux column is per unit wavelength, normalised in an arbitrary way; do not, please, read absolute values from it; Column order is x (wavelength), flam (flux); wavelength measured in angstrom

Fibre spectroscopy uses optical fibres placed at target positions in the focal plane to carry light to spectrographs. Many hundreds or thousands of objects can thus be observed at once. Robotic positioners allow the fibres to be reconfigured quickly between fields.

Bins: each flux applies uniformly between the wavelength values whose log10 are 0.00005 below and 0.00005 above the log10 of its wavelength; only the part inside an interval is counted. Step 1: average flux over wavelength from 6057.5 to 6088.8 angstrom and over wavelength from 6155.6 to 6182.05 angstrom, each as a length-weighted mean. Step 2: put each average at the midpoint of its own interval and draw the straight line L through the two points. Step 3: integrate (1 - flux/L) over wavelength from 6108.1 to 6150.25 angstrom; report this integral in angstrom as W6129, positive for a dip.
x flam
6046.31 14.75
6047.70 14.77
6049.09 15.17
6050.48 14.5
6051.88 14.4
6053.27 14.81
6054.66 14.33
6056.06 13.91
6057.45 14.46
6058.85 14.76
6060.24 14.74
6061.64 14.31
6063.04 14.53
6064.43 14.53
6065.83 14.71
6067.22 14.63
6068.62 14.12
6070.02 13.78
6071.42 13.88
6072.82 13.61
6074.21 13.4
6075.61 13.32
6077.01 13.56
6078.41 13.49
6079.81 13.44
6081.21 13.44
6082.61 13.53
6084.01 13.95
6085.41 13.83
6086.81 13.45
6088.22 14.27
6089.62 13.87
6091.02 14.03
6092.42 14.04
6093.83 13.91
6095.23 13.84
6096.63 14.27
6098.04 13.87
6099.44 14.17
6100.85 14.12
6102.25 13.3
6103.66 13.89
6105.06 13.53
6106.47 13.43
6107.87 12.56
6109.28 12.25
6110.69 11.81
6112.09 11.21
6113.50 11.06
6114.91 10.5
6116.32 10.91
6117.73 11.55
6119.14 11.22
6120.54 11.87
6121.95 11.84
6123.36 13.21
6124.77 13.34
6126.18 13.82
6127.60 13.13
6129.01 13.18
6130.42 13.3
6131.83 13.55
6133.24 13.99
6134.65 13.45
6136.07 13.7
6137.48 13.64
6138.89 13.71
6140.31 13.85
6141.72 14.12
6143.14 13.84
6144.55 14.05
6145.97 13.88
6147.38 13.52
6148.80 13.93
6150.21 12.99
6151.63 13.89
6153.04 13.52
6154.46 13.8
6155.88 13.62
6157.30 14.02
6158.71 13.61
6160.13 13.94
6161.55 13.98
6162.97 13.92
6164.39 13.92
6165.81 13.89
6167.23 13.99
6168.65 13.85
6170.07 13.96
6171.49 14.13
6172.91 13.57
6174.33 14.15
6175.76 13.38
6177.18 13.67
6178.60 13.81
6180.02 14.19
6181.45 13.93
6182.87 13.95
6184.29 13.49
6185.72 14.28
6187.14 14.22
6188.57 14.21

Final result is 3.1 angstrom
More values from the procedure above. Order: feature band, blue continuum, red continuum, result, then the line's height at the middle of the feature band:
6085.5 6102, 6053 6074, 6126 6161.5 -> 0.13 angstrom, 14.1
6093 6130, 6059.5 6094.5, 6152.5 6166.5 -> 2.98 angstrom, 13.9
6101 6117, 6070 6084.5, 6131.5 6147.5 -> 1.63 angstrom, 13.7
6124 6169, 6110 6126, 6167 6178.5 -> -3.13 angstrom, 12.8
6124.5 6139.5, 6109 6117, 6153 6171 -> -1.57 angstrom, 12.3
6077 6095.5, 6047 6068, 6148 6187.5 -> 0.79 angstrom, 14.4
